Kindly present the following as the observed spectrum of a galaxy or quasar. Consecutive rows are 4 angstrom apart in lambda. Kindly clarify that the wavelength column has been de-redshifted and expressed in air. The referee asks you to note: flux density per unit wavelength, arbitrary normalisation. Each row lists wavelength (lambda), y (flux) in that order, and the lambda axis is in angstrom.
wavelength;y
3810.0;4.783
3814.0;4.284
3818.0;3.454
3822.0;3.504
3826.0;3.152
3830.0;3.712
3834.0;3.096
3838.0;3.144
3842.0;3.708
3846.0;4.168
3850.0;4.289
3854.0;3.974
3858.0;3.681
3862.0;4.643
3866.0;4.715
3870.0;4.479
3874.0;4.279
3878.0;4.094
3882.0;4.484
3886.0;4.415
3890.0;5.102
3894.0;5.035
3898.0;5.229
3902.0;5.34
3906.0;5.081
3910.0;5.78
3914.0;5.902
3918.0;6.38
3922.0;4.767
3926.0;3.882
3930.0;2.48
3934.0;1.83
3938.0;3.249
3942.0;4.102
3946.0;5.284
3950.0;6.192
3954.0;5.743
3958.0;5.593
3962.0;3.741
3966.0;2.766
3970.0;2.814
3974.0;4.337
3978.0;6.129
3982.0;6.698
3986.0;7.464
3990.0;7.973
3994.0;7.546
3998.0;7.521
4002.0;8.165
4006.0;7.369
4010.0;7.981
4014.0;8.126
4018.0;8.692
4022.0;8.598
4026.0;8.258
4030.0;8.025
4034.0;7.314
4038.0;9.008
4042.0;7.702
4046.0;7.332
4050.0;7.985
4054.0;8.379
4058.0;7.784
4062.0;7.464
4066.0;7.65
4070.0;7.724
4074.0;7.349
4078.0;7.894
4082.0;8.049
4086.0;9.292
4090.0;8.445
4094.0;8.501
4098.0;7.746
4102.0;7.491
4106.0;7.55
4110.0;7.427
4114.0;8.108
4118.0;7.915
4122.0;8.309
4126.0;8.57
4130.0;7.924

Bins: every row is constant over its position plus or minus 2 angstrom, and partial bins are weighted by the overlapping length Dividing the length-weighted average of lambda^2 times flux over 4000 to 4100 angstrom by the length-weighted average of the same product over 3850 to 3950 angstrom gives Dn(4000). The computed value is 1.91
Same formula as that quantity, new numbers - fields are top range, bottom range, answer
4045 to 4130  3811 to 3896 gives 2.19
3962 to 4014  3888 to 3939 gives 1.43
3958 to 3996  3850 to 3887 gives 1.35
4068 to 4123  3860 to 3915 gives 1.81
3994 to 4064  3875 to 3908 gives 1.77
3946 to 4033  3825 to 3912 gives 1.62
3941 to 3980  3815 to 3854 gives 1.38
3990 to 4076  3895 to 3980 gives 1.80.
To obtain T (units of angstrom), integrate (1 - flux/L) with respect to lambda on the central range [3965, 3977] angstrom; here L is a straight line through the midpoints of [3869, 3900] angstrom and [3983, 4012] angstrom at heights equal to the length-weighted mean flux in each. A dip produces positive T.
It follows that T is 5.85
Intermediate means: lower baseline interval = 4.64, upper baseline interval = 7.68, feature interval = 3.59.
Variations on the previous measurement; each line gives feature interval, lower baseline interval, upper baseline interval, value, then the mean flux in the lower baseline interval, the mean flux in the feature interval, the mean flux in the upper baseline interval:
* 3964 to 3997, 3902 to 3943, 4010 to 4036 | 4.44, 4.4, 5.77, 8.15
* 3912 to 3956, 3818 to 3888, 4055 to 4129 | 6.46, 3.96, 4.53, 7.96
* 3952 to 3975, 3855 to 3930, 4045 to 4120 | 6.85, 4.77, 4.16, 7.91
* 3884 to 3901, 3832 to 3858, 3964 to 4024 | -0.91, 3.73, 4.97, 6.81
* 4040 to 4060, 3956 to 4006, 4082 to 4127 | -1.89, 5.95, 7.84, 8.11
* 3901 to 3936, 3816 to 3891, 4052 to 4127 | 3.16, 3.99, 4.58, 7.97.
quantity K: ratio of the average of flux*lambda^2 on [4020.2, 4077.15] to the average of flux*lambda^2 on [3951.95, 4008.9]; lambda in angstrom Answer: 1.35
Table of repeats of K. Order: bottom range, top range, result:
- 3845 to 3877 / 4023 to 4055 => 2.05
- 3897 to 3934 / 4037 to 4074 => 1.75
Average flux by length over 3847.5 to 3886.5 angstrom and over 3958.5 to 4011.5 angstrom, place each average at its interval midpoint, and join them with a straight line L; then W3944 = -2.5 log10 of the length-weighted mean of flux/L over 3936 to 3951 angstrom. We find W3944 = 0.20 mag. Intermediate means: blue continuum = 4.3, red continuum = 6.16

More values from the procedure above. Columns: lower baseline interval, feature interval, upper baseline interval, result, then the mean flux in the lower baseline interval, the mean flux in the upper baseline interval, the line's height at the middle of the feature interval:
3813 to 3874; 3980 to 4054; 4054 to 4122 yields -0.17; 3.87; 7.93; 6.75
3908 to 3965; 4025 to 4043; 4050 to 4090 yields -0.14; 4.6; 7.98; 7.07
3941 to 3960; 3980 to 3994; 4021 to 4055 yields -0.13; 5.45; 8.04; 6.53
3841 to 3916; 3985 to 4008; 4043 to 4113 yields -0.17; 4.67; 7.89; 6.57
